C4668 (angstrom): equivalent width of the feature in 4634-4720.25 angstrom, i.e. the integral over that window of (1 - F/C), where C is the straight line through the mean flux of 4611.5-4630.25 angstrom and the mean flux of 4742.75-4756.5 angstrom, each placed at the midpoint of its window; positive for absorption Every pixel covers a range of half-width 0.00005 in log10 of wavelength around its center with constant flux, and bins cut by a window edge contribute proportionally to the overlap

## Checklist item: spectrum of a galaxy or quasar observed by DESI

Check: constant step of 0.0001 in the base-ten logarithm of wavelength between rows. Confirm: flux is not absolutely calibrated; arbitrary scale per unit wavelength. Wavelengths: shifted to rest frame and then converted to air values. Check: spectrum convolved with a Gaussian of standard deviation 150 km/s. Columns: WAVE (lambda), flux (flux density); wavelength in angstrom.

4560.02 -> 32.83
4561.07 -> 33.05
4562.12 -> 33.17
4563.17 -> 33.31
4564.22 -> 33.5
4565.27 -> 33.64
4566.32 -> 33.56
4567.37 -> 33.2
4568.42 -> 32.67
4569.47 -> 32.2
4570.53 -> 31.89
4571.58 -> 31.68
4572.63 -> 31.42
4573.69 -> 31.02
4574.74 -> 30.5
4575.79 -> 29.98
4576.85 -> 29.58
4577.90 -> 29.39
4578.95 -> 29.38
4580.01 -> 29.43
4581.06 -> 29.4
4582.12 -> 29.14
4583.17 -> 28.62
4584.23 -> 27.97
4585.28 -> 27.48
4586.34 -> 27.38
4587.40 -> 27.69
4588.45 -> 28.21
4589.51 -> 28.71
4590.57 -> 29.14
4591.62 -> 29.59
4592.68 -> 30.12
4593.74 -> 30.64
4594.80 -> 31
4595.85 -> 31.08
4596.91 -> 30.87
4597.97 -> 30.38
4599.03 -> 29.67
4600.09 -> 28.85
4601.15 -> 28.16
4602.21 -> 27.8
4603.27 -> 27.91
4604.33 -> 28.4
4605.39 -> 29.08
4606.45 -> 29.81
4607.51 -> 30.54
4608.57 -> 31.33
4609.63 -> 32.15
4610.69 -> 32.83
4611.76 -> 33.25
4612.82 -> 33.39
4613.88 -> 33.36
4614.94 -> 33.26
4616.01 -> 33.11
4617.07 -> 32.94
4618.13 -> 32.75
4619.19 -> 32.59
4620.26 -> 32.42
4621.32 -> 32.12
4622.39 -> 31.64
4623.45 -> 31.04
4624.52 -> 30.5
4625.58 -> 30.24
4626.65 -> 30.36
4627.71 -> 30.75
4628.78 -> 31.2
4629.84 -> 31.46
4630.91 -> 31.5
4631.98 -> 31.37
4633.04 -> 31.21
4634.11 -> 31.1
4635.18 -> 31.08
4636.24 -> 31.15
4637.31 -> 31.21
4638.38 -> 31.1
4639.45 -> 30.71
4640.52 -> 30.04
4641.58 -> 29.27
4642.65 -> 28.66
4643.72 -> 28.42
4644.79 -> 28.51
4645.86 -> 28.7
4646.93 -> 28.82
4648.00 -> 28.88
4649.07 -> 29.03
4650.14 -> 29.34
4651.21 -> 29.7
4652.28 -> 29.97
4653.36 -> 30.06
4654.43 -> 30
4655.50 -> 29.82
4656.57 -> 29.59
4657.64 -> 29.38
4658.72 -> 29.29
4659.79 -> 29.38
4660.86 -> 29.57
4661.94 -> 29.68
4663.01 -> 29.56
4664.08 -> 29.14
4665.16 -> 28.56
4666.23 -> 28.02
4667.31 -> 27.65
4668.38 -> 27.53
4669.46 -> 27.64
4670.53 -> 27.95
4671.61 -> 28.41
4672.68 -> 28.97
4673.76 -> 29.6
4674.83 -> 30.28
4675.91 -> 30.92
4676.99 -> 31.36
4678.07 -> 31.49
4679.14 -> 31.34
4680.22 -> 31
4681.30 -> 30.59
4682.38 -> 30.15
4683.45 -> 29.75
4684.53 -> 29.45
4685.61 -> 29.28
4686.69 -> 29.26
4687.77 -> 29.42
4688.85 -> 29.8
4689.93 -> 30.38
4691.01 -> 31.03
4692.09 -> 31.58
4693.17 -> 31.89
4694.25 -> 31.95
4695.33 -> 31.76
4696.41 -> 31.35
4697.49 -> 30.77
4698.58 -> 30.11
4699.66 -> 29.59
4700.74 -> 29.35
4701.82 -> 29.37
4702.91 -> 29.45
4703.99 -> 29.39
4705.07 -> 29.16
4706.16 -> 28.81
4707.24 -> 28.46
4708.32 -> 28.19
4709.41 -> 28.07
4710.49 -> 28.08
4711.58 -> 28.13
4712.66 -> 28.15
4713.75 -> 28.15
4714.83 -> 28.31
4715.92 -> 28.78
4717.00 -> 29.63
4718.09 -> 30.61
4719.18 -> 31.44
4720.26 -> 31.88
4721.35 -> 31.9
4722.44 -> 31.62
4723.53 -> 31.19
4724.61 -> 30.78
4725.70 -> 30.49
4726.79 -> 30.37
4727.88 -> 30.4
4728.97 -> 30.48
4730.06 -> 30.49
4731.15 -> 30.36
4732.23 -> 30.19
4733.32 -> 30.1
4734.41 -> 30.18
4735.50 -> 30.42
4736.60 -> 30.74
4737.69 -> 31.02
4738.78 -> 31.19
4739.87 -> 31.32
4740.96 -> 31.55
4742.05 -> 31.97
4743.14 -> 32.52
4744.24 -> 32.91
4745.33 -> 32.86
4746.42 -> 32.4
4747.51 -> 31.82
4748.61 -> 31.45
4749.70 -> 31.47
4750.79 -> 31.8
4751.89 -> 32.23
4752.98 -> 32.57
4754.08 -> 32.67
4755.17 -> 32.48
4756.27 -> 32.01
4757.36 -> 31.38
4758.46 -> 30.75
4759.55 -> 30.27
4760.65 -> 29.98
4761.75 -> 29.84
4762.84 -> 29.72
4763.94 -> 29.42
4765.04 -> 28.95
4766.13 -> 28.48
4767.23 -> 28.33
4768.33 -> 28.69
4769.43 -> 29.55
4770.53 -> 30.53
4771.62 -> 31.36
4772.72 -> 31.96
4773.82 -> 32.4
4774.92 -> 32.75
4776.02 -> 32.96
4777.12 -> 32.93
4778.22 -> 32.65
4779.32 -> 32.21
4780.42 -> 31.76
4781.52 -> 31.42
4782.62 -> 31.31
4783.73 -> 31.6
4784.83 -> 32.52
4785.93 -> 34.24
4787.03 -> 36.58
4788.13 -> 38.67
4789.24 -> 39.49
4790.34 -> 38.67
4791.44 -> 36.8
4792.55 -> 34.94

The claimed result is 6.6 angstrom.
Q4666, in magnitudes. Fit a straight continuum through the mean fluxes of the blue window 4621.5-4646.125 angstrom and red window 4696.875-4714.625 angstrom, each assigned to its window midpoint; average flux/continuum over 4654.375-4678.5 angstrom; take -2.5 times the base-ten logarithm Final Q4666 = 0.02 mag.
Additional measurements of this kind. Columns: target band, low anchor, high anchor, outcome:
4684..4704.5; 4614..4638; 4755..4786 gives 0.04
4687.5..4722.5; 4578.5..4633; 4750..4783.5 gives 0.04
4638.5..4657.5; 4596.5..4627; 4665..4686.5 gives 0.03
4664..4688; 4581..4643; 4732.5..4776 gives 0.05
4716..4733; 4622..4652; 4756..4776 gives -0.01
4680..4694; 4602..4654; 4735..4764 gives 0.03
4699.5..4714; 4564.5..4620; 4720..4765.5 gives 0.08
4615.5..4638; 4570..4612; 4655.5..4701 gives -0.06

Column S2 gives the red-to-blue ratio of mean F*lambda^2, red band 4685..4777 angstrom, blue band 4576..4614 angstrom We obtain 1.09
